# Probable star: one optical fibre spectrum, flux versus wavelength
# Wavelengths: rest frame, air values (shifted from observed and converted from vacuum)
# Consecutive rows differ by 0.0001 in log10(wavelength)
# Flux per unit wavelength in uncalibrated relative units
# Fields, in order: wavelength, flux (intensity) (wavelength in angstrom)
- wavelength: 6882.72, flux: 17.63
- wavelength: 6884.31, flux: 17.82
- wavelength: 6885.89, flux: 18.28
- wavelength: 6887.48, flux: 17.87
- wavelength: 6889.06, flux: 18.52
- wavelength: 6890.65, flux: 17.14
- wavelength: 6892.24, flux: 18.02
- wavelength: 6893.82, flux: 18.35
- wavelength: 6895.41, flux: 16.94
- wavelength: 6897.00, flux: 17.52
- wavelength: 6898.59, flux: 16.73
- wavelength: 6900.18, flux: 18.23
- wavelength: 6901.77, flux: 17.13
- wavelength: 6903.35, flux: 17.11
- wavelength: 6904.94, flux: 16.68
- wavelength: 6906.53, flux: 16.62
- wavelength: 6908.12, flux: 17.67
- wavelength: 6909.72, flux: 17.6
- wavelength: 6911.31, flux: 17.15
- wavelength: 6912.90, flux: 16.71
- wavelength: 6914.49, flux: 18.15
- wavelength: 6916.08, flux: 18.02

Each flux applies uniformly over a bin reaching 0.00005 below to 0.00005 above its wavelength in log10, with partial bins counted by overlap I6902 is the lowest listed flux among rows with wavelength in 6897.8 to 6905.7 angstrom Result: 16.68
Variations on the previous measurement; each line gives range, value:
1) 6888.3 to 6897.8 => 16.94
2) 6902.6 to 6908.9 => 16.62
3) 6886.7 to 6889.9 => 17.87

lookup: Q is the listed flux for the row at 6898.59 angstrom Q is 16.73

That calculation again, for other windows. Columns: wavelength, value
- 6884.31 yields 17.82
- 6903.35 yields 17.11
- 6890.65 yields 17.14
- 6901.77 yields 17.13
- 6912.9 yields 16.71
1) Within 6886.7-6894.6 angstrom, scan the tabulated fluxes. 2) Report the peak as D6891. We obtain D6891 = 18.52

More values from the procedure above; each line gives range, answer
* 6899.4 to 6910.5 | 18.23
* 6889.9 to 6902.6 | 18.35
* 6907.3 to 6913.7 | 17.67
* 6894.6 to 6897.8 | 17.52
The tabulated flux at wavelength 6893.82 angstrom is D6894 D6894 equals 18.35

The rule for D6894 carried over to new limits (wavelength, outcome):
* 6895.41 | 16.94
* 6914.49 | 18.15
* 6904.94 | 16.68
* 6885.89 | 18.28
